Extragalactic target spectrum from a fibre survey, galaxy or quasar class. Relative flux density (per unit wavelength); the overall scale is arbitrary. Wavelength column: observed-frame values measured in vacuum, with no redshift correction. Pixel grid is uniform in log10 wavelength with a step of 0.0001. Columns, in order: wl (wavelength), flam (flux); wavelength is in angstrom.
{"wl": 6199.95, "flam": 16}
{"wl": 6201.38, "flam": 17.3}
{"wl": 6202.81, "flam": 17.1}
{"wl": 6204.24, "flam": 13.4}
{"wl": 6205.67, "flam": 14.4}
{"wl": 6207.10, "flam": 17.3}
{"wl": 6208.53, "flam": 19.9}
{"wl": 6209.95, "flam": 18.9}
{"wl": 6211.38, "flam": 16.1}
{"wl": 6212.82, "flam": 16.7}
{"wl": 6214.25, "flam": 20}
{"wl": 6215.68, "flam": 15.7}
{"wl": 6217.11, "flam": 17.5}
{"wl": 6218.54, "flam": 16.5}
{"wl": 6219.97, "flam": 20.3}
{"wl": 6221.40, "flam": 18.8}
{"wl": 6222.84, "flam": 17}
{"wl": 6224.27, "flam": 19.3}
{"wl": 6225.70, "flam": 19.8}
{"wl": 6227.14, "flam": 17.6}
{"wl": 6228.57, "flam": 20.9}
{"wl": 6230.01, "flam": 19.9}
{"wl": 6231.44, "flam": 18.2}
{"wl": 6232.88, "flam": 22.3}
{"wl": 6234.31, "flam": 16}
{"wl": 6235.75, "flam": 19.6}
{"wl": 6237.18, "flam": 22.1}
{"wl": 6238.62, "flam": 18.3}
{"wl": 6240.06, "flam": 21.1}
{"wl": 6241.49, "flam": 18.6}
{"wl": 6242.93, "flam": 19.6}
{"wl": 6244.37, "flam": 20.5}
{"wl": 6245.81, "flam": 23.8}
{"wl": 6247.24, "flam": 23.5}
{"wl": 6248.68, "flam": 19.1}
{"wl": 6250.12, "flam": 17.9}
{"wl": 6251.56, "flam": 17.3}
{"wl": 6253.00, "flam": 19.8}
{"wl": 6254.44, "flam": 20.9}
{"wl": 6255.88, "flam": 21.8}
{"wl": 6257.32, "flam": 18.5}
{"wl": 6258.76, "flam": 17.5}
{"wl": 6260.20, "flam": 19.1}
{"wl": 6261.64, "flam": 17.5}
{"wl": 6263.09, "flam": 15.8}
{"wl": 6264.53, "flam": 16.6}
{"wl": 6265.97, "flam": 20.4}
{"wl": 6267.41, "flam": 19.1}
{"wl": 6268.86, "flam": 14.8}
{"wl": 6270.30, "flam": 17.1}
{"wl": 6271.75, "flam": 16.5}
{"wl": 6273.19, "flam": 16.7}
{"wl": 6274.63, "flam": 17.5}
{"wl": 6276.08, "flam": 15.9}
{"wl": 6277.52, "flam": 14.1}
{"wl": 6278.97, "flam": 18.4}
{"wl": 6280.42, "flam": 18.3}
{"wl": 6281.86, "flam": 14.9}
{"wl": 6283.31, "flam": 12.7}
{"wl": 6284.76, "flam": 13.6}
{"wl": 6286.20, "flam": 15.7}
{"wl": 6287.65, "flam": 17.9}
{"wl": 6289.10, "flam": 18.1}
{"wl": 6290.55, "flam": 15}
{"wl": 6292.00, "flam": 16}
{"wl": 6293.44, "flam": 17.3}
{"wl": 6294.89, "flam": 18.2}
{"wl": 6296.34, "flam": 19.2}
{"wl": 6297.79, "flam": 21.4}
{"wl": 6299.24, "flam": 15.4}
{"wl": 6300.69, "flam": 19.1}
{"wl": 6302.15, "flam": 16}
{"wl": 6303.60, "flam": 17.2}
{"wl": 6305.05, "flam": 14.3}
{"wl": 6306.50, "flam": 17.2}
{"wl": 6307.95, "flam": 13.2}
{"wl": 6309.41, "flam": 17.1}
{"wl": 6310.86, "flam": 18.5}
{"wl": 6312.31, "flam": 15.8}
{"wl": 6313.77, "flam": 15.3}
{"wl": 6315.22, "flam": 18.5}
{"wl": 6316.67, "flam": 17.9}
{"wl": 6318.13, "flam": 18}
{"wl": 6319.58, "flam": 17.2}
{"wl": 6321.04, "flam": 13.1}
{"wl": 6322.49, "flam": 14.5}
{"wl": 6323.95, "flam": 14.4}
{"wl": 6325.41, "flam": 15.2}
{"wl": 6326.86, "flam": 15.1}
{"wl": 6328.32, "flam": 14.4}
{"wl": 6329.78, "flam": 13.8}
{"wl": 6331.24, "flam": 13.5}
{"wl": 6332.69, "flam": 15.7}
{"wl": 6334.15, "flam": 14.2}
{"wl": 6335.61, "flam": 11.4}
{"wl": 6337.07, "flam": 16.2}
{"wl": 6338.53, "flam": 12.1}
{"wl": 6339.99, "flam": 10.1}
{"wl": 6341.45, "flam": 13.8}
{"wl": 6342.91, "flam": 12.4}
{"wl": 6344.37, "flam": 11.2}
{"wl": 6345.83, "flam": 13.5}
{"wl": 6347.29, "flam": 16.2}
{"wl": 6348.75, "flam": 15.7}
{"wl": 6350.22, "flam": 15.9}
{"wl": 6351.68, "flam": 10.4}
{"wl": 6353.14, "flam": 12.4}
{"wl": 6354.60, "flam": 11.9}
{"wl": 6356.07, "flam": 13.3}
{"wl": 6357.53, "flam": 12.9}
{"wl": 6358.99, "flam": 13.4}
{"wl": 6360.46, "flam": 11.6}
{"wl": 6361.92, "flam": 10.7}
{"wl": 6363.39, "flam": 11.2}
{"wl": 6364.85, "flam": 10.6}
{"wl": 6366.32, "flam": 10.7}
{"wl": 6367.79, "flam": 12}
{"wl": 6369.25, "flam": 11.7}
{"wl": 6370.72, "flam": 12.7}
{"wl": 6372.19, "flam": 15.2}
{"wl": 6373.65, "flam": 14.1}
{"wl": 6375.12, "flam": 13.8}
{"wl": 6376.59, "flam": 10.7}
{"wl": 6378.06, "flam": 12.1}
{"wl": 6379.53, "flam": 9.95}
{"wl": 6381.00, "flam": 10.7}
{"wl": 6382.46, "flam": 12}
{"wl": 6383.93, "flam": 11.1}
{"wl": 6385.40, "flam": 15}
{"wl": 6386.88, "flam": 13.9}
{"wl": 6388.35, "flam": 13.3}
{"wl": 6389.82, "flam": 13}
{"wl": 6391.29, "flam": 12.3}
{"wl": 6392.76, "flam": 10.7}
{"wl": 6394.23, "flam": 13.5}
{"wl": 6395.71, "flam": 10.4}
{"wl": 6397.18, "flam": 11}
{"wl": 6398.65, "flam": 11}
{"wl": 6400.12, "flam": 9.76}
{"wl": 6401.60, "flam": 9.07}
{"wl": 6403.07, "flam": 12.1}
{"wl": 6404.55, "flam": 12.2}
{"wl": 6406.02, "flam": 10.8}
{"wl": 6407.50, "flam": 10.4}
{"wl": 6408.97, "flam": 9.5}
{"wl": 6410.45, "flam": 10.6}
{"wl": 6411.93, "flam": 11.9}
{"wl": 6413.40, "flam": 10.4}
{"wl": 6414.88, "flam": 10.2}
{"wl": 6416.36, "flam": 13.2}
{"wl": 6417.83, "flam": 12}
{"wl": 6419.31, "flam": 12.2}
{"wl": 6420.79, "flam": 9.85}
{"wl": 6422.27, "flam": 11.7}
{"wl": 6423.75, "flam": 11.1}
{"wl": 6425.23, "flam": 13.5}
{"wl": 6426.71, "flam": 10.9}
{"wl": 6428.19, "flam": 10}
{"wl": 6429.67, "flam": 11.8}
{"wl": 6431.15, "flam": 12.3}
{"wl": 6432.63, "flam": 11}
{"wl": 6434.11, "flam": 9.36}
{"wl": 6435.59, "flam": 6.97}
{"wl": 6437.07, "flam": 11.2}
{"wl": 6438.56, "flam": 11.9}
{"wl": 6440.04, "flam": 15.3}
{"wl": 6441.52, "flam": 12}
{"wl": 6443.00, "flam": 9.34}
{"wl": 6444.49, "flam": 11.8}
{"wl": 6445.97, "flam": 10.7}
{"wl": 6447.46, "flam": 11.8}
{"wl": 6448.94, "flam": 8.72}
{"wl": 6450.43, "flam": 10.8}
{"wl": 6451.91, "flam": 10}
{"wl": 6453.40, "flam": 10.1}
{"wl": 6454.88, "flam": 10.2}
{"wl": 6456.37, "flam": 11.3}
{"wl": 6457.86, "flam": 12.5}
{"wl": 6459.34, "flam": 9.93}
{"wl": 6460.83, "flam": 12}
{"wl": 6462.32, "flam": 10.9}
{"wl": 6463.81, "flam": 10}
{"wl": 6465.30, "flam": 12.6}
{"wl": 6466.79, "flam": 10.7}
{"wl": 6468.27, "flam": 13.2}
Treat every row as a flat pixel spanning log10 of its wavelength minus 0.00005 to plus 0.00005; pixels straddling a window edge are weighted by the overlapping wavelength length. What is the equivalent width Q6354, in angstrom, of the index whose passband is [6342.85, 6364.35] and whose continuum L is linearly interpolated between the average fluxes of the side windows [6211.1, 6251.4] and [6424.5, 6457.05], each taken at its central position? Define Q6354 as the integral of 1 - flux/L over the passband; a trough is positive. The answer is 2.3 angstrom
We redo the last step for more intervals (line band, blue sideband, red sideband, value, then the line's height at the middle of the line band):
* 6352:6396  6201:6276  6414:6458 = 3.84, 13.4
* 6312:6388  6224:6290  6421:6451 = 6.10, 14.6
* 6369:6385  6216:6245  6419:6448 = 1.40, 13.4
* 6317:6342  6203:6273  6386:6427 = 0.68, 14.7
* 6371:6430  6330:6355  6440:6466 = 2.17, 12.1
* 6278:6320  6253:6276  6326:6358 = -2.26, 16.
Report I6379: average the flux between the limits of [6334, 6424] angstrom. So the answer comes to 12.1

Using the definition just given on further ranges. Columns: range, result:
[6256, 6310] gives 16.9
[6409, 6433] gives 11.4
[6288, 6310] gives 17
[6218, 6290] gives 18.3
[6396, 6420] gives 11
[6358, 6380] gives 12.1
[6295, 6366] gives 14.6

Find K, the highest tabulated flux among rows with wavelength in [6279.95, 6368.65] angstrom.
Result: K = 21.4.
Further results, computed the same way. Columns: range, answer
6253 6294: 21.8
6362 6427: 15.2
